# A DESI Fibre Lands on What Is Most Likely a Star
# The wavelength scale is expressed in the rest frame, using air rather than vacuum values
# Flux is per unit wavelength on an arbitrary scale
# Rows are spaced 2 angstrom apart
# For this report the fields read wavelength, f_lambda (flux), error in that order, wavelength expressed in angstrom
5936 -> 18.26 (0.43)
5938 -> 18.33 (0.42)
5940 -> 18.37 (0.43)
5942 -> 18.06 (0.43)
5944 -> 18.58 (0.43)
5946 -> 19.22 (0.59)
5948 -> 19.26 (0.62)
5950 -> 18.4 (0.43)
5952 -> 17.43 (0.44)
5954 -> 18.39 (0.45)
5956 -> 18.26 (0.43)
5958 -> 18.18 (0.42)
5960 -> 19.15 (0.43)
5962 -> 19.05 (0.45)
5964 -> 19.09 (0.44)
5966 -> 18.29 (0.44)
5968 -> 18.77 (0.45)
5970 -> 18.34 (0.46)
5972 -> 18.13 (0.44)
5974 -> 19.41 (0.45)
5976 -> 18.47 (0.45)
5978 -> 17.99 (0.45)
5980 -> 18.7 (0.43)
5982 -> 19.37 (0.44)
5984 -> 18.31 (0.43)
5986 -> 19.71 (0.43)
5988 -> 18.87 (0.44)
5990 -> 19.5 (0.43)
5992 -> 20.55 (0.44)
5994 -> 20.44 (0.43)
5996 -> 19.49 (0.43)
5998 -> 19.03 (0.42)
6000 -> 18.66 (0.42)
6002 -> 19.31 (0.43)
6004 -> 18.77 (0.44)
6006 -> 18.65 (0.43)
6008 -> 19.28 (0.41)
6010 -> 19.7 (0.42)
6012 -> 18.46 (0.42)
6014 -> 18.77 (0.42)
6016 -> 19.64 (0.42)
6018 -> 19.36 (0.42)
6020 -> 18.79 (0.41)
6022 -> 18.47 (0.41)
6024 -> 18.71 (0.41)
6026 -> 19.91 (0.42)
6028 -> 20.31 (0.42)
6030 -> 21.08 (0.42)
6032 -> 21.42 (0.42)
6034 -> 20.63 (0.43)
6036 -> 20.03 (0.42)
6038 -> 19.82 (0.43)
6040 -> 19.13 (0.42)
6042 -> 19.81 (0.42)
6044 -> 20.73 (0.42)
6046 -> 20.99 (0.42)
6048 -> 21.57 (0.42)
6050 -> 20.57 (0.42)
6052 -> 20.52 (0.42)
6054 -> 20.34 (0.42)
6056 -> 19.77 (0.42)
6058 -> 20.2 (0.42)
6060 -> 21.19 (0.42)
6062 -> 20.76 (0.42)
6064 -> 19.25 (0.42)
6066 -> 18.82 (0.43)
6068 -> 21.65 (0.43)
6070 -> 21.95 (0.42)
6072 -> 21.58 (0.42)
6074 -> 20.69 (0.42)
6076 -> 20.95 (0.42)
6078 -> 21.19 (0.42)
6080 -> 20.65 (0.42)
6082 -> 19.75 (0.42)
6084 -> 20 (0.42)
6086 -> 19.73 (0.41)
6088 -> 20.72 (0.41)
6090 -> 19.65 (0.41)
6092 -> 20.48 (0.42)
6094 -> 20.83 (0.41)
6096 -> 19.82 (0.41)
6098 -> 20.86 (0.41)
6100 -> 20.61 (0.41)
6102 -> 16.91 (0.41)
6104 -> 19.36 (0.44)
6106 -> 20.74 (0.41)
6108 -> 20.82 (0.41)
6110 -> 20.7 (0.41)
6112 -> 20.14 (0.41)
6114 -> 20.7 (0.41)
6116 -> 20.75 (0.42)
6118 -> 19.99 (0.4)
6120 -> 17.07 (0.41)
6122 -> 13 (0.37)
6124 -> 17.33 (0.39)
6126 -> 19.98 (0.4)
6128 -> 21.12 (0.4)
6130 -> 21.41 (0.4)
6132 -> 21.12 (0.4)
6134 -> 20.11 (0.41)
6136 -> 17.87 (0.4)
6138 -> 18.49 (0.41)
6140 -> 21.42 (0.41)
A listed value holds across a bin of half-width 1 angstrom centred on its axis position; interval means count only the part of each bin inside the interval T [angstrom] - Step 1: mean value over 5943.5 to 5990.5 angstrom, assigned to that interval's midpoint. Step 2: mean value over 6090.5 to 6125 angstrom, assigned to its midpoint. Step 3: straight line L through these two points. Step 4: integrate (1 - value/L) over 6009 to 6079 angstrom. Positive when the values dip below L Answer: -4.0 angstrom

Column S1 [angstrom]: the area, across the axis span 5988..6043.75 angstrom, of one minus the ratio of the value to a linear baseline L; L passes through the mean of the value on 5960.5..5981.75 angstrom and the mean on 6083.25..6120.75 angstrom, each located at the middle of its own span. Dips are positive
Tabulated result -1.2 angstrom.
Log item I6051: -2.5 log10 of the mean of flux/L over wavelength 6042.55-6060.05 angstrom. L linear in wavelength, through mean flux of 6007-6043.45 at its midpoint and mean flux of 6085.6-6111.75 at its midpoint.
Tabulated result -0.04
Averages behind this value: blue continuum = 19.6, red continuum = 20.1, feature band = 20.6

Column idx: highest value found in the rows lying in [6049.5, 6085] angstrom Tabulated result 21.95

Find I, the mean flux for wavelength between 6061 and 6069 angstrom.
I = 20.1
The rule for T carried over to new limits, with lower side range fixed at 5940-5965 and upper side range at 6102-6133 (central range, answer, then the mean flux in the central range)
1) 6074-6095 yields -1.2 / 20.4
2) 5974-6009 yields -0.6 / 19.1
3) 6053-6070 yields -1.0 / 20.3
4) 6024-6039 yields -1.0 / 20.3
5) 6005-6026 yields -0.1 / 19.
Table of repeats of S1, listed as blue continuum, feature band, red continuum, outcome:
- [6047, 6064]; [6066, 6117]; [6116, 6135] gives -1.6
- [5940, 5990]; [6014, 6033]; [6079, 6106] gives -0.4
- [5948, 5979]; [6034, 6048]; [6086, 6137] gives -0.8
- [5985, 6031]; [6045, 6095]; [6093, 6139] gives -2.8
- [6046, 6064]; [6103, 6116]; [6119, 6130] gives -1.3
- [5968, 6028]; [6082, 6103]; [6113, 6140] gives -0.8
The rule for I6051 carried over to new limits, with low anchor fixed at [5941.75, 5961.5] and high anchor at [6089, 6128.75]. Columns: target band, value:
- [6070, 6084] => -0.081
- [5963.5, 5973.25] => 0.007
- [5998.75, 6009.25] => -0.005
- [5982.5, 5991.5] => -0.025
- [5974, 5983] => -0.001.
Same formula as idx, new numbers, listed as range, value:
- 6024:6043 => 21.42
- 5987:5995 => 20.55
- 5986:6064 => 21.57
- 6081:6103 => 20.86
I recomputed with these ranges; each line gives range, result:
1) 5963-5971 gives 18.6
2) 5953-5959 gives 18.3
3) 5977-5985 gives 18.6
